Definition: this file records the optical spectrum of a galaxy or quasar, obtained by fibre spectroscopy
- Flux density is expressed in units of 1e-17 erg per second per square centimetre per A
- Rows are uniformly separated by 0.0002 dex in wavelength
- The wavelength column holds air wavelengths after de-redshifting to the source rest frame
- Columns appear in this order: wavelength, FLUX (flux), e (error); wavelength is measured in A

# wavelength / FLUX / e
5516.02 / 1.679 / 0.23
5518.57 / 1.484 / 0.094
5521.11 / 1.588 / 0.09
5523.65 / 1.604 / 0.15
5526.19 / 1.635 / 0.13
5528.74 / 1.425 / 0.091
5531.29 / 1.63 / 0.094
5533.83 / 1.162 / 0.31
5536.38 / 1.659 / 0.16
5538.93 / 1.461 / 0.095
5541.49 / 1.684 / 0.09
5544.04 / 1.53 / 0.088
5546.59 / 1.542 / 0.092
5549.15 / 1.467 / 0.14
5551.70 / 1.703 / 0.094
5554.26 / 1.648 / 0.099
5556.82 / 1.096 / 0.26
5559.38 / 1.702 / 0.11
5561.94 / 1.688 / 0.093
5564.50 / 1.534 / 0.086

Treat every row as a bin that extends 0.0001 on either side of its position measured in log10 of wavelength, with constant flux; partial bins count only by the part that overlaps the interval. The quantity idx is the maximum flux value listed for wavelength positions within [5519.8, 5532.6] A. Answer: 1.635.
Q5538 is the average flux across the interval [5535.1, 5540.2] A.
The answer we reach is 1.56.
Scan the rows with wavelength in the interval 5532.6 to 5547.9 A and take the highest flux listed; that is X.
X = 1.684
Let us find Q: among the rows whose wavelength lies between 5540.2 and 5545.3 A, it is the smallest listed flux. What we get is 1.53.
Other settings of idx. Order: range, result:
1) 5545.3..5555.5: 1.703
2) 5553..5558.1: 1.648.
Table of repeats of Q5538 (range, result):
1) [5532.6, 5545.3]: 1.5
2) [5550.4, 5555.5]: 1.68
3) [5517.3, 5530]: 1.55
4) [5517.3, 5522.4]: 1.54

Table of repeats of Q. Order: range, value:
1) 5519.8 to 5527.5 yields 1.588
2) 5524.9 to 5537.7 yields 1.162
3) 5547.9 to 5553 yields 1.467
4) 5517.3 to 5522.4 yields 1.484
